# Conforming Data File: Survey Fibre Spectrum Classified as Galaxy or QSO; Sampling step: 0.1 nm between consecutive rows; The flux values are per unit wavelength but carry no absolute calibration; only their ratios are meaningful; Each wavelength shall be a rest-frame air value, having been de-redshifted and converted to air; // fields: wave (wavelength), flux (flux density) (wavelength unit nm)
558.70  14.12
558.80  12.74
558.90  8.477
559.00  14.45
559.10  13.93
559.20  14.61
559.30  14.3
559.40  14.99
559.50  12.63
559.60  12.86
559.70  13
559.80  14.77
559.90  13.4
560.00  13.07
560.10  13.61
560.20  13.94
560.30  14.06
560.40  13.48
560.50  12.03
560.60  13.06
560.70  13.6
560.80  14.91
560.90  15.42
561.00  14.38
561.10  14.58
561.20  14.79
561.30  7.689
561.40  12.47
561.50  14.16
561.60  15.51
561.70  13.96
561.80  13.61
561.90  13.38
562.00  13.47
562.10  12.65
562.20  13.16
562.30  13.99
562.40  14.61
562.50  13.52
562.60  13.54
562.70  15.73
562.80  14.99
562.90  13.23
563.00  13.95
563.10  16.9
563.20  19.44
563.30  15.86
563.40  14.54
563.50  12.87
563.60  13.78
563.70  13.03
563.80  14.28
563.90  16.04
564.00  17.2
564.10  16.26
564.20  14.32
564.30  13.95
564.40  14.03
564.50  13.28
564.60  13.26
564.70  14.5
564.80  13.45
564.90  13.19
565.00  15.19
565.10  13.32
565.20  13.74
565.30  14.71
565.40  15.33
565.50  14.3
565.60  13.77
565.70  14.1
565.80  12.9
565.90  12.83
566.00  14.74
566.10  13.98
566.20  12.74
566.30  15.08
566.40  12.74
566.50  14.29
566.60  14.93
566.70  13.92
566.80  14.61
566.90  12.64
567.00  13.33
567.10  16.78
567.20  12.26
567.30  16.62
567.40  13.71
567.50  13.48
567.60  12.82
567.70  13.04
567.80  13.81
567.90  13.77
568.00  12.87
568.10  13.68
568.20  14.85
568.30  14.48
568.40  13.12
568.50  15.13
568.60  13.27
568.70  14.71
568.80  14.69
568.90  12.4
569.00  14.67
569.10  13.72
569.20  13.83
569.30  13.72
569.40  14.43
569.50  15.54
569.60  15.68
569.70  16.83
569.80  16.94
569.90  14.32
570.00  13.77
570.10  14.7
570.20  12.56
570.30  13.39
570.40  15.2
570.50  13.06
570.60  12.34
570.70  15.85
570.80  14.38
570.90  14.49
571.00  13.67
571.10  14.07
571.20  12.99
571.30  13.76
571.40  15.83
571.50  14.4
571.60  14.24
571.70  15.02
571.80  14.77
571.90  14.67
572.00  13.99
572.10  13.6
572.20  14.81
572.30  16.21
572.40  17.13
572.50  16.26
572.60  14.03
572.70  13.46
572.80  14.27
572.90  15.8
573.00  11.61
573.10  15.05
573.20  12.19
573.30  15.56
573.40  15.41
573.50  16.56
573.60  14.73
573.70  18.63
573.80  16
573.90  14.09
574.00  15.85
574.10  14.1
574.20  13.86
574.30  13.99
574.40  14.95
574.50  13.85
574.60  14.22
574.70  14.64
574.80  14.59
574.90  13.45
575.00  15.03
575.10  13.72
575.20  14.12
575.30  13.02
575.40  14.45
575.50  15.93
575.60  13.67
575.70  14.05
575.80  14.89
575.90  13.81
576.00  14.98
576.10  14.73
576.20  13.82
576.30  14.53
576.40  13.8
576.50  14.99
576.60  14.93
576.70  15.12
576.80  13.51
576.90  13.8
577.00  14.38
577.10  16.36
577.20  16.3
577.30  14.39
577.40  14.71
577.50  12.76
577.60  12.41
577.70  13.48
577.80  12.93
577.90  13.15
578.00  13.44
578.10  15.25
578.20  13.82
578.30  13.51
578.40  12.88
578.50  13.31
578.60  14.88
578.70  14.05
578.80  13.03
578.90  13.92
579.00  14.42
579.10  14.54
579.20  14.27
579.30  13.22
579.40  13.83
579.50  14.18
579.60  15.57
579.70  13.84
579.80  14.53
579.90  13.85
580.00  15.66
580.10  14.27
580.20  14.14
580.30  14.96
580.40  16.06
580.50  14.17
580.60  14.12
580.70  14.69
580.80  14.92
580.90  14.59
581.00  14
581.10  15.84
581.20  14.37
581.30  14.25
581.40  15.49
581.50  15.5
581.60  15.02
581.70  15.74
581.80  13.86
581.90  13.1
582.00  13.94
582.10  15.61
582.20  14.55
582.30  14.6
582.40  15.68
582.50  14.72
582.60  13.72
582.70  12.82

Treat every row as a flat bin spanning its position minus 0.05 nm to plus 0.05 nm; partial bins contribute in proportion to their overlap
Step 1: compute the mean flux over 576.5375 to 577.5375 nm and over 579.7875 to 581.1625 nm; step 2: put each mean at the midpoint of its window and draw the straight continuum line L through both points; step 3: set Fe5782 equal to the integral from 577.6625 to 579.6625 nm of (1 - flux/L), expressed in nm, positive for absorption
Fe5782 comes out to 0.11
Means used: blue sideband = 14.7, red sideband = 14.7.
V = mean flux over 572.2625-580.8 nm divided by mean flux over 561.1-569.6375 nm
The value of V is 1.0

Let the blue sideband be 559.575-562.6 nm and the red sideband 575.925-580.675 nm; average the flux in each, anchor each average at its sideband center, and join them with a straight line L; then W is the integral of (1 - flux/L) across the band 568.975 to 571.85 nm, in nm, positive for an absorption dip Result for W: -0.10 nm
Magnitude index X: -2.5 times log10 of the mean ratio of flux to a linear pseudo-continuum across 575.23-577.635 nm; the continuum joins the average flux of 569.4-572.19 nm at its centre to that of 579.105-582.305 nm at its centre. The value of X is 0.01 mag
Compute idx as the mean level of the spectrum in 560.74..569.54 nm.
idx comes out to 14.1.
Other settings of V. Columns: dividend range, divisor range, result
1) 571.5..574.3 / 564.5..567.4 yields 1.06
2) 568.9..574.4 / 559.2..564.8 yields 1.04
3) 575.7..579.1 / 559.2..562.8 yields 1.03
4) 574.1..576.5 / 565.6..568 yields 1.03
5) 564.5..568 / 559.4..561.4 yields 1.03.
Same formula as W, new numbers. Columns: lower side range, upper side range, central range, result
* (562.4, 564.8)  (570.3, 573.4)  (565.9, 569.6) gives 0.137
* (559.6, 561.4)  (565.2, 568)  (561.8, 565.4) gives -0.176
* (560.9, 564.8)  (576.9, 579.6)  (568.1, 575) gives -0.209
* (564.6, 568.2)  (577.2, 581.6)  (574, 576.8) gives -0.041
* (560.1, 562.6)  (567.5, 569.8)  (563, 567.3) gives -0.144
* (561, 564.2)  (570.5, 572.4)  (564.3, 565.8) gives 0.038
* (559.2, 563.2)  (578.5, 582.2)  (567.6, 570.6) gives -0.008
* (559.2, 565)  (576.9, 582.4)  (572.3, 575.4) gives -0.095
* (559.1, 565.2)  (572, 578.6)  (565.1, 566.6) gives 0.022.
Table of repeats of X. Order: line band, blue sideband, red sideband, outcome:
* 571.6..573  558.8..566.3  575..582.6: -0.043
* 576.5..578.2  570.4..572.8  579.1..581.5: 0.027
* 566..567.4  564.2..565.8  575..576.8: -0.008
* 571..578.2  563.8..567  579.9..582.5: 0.001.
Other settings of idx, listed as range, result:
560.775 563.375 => 14.2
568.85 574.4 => 14.6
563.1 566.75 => 14.4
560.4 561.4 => 13.3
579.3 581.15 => 14.6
